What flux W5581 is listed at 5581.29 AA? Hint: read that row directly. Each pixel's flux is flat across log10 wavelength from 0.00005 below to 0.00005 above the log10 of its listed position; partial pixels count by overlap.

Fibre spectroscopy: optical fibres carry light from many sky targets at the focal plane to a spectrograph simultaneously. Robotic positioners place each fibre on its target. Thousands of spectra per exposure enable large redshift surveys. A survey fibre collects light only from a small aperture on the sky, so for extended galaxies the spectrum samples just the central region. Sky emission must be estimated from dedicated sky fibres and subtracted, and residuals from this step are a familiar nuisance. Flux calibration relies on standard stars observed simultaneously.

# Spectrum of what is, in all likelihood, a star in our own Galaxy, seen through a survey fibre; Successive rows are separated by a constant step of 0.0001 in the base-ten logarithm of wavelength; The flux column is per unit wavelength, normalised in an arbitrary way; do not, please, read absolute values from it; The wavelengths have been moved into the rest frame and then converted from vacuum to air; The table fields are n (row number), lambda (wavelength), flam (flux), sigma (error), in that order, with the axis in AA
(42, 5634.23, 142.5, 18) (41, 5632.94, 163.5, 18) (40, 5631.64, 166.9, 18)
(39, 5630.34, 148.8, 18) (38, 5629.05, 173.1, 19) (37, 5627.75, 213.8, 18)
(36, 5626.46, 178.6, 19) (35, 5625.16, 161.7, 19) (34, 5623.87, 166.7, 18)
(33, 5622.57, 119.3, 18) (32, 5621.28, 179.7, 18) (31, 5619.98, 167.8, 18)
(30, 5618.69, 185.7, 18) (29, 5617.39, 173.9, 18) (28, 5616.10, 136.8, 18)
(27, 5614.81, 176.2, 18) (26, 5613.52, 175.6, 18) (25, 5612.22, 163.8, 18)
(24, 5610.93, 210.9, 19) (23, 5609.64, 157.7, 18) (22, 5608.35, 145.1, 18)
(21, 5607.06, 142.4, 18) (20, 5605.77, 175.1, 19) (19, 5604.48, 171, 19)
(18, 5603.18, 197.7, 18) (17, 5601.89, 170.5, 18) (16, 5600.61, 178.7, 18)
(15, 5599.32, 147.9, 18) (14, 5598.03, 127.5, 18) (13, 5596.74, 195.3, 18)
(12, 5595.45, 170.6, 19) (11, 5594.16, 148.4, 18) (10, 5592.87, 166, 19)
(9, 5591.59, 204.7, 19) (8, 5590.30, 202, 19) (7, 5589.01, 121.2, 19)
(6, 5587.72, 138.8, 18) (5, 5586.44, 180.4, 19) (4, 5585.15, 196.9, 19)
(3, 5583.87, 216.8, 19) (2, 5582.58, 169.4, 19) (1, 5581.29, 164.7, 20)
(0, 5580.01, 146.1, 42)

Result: 164.7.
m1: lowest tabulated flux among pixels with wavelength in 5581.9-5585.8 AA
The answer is 169.4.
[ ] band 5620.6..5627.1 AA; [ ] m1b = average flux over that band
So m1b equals 161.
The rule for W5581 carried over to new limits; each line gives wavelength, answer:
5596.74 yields 195.3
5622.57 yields 119.3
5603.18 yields 197.7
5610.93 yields 210.9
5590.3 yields 202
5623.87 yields 166.7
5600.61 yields 178.7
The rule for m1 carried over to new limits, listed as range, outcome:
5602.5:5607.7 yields 142.4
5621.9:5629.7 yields 119.3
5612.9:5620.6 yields 136.8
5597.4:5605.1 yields 127.5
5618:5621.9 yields 167.8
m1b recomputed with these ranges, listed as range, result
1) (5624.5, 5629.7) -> 182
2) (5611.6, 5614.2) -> 170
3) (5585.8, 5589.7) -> 147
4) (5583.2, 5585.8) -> 206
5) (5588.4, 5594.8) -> 169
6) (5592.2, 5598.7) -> 162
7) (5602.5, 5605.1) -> 184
